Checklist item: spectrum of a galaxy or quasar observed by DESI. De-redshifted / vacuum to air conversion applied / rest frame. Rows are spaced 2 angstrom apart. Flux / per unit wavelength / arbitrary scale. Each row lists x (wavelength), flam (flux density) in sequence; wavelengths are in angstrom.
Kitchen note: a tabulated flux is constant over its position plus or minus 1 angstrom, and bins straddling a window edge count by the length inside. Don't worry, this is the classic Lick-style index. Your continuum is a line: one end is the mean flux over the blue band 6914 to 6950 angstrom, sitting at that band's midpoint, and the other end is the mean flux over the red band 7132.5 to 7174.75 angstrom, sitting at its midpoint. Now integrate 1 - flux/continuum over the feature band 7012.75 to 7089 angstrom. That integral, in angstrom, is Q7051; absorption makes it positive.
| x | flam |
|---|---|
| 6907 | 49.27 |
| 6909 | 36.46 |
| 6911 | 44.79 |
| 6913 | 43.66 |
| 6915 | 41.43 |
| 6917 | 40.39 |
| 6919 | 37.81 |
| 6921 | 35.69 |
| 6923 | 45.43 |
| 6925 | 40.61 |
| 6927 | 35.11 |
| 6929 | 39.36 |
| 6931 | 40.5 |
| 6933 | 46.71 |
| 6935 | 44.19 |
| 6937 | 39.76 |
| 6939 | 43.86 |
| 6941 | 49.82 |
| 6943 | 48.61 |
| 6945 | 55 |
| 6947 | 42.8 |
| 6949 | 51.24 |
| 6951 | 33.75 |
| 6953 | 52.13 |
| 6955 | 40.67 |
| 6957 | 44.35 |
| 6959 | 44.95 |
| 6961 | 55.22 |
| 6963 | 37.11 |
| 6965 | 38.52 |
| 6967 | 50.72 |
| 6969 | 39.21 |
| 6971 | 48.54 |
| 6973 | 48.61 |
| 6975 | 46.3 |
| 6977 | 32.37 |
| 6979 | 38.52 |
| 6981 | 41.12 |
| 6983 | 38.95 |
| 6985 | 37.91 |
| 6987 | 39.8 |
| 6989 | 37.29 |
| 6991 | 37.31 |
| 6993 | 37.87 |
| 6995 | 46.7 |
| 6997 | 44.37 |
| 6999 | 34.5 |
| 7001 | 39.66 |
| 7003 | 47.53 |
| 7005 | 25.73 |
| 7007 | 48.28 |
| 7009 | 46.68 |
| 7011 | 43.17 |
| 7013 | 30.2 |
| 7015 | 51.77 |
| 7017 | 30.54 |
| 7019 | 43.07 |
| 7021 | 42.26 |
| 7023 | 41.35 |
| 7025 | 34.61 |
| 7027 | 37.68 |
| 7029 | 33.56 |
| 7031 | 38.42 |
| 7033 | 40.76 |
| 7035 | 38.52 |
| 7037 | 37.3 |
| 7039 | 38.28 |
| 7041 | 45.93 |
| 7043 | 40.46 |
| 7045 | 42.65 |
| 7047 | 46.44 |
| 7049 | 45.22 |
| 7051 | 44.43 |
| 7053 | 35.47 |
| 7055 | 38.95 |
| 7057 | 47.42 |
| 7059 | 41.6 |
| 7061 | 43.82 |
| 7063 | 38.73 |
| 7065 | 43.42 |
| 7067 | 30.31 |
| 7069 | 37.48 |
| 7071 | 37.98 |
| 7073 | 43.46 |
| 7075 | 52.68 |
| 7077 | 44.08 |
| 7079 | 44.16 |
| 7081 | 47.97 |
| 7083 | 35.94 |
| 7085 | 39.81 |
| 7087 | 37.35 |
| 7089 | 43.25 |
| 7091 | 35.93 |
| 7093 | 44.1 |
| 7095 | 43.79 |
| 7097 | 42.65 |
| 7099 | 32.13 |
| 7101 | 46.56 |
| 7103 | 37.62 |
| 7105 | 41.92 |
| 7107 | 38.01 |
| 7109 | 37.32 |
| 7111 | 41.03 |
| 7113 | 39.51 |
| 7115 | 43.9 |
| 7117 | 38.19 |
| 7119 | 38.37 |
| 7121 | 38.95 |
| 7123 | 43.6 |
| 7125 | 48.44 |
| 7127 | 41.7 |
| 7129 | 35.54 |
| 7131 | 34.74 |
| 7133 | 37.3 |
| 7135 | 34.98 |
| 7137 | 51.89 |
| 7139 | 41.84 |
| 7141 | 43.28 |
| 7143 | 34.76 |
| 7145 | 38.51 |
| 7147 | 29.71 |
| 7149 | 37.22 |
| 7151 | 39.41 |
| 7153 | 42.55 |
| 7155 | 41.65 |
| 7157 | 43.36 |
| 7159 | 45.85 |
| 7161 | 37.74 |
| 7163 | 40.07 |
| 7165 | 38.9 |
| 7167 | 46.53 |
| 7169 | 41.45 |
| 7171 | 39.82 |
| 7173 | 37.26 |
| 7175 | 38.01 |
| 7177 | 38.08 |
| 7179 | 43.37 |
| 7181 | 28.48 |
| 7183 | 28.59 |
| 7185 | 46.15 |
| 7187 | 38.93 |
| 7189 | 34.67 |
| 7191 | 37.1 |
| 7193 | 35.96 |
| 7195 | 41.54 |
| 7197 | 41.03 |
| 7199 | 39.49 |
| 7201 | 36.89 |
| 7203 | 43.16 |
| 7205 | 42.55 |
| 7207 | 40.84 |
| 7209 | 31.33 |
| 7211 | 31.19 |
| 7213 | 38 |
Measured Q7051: 1.5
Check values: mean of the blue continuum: 43.2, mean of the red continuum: 40.2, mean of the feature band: 40.8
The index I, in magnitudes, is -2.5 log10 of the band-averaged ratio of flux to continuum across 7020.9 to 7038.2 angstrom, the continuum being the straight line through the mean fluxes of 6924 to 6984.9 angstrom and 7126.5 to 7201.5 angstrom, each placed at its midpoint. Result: 0.11 mag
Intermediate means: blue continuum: 43.5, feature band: 38.1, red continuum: 39.1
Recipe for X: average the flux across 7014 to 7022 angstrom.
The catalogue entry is 41.9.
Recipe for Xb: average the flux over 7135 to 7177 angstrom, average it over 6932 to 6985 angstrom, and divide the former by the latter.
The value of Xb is 0.91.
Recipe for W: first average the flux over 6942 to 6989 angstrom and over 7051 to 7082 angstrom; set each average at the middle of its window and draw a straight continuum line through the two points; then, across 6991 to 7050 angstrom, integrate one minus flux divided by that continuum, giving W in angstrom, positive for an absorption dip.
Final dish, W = 3.1 angstrom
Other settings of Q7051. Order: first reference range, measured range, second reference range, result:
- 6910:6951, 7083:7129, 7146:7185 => -0.4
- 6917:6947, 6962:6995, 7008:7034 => 0.3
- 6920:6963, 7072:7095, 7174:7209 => -1.0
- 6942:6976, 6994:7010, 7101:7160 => 1.0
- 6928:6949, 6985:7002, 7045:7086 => 1.7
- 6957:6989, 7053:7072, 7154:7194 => 0.6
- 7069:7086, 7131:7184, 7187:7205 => 1.4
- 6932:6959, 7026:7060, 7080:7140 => 1.4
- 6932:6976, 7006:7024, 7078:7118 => 0.6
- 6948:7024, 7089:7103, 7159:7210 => -0.2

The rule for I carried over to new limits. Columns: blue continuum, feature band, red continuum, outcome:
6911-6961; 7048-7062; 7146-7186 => -0.03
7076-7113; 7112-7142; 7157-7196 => -0.02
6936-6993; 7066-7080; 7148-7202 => -0.01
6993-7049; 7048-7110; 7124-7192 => -0.03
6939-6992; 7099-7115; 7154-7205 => 0.02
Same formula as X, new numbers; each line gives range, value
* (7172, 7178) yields 37.8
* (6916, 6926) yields 40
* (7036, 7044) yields 40.5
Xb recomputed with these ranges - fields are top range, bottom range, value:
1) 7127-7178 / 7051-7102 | 0.96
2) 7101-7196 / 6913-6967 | 0.91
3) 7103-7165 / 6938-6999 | 0.92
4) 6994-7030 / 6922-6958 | 0.91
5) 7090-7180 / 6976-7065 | 1.00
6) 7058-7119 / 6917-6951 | 0.95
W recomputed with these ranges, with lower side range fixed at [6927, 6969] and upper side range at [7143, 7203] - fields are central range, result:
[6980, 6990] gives 1.1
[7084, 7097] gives 0.0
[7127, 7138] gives 0.2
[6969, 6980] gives 0.3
